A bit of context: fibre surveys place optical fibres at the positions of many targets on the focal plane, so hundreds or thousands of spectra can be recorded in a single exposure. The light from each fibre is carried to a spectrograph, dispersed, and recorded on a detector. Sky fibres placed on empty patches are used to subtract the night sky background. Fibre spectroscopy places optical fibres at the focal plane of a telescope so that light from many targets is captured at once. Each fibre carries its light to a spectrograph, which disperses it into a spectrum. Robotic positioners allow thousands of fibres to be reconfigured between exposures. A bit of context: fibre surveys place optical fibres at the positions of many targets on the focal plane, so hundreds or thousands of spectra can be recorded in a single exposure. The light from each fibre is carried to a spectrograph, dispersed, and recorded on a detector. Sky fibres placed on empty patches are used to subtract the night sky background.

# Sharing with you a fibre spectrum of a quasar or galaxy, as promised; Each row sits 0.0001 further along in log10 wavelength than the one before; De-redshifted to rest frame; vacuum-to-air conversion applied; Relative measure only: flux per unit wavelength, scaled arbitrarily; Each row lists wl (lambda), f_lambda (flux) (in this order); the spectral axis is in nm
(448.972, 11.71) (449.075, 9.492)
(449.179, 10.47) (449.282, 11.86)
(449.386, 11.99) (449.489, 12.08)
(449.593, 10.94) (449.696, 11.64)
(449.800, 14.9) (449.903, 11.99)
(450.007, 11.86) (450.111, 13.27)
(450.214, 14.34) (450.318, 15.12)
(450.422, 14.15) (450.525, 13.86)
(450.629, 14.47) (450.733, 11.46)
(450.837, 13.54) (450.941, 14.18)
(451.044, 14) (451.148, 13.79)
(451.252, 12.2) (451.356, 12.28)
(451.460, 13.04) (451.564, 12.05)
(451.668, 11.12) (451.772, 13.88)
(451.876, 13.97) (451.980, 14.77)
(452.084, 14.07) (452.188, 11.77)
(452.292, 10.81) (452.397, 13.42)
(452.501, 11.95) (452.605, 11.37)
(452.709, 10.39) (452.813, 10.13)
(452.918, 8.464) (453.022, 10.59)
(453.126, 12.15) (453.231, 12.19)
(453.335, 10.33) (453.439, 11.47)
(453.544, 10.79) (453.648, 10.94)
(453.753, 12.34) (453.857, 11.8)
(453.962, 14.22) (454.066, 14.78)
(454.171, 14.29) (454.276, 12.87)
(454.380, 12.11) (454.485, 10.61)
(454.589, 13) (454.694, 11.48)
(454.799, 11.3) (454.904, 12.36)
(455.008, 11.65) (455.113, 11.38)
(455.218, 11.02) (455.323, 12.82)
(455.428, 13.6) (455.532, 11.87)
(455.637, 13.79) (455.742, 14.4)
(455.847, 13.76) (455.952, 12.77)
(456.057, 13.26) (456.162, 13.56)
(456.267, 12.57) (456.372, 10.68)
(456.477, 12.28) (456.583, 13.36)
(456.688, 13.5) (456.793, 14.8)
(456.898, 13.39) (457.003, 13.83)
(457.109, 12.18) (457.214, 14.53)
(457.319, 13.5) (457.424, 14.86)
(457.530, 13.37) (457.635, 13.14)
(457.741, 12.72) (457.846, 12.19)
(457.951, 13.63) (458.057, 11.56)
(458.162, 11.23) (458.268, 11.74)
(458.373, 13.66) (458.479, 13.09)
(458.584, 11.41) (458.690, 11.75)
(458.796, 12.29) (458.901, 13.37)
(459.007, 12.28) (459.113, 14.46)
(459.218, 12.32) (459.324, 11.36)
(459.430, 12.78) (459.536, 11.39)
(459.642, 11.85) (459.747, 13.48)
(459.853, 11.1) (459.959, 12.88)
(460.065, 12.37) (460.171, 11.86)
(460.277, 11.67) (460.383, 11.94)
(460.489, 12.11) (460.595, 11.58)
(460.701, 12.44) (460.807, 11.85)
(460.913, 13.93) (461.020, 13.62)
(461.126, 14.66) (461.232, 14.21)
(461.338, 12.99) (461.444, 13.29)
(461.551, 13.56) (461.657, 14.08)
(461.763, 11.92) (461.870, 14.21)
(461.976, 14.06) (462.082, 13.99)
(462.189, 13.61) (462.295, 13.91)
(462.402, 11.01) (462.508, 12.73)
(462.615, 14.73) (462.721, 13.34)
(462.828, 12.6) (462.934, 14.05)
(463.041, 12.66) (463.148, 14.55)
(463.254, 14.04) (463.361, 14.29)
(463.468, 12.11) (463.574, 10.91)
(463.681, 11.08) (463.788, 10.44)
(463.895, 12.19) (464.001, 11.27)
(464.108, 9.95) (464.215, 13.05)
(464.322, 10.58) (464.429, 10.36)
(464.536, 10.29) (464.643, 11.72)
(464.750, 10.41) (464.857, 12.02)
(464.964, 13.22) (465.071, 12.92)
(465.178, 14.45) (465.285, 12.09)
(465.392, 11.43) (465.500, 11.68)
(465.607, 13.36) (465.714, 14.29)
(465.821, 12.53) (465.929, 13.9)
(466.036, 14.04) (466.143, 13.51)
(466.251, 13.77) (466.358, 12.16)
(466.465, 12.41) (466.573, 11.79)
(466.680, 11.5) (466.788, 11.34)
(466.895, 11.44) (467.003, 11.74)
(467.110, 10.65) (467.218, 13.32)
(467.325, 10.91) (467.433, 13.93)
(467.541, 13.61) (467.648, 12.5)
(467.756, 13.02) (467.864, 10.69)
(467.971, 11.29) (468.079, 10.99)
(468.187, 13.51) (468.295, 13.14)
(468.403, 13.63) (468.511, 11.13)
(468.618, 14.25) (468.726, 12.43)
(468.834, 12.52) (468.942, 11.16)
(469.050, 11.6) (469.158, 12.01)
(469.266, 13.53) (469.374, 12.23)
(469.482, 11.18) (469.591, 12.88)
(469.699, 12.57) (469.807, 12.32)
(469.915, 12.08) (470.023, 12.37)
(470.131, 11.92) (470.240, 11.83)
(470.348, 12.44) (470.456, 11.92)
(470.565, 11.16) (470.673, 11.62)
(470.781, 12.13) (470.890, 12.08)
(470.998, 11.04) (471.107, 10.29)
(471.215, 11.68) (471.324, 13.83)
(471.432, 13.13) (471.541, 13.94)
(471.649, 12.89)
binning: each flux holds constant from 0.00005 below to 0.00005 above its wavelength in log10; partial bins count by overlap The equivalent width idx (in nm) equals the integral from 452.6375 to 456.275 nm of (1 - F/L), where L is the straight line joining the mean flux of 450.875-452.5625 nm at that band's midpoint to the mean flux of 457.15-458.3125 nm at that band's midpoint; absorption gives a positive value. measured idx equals 0.23 nm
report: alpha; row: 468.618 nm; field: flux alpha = 14.25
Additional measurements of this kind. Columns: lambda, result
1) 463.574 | 10.91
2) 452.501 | 11.95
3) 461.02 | 13.62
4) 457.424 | 14.86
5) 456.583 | 13.36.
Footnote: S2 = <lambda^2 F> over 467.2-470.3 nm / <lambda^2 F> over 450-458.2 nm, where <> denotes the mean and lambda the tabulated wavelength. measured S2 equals 1.04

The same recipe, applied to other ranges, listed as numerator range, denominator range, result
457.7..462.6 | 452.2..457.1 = 1.06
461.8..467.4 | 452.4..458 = 1.04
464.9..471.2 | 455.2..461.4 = 1.00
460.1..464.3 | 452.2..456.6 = 1.09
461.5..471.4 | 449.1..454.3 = 1.06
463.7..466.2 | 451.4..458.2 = 1.02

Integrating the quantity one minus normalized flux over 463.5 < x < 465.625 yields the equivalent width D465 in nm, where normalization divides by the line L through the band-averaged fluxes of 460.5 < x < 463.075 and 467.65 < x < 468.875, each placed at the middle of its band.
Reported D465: 0.207 nm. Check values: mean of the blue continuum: 13.3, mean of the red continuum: 12.4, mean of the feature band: 11.6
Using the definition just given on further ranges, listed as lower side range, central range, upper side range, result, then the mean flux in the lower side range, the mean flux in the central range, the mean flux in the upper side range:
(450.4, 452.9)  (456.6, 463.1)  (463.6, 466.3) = -0.30 nm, 12.7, 12.9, 12.2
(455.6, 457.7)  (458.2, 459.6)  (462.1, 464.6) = 0.06 nm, 13.4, 12.4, 12.4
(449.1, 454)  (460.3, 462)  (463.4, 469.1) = -0.12 nm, 12.4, 13.1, 12.2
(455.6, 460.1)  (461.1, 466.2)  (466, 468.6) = -0.08 nm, 12.8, 12.7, 12.4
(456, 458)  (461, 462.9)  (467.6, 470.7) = -0.10 nm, 13.2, 13.5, 12.2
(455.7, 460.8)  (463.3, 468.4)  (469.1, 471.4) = 0.05 nm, 12.7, 12.2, 12.1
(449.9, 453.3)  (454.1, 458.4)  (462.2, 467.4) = -0.09 nm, 12.6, 12.8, 12.4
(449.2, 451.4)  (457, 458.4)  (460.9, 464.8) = -0.02 nm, 13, 13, 12.7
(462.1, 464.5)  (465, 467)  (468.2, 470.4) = -0.04 nm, 12.4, 12.7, 12.4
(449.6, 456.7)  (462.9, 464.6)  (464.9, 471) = 0.06 nm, 12.5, 12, 12.4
